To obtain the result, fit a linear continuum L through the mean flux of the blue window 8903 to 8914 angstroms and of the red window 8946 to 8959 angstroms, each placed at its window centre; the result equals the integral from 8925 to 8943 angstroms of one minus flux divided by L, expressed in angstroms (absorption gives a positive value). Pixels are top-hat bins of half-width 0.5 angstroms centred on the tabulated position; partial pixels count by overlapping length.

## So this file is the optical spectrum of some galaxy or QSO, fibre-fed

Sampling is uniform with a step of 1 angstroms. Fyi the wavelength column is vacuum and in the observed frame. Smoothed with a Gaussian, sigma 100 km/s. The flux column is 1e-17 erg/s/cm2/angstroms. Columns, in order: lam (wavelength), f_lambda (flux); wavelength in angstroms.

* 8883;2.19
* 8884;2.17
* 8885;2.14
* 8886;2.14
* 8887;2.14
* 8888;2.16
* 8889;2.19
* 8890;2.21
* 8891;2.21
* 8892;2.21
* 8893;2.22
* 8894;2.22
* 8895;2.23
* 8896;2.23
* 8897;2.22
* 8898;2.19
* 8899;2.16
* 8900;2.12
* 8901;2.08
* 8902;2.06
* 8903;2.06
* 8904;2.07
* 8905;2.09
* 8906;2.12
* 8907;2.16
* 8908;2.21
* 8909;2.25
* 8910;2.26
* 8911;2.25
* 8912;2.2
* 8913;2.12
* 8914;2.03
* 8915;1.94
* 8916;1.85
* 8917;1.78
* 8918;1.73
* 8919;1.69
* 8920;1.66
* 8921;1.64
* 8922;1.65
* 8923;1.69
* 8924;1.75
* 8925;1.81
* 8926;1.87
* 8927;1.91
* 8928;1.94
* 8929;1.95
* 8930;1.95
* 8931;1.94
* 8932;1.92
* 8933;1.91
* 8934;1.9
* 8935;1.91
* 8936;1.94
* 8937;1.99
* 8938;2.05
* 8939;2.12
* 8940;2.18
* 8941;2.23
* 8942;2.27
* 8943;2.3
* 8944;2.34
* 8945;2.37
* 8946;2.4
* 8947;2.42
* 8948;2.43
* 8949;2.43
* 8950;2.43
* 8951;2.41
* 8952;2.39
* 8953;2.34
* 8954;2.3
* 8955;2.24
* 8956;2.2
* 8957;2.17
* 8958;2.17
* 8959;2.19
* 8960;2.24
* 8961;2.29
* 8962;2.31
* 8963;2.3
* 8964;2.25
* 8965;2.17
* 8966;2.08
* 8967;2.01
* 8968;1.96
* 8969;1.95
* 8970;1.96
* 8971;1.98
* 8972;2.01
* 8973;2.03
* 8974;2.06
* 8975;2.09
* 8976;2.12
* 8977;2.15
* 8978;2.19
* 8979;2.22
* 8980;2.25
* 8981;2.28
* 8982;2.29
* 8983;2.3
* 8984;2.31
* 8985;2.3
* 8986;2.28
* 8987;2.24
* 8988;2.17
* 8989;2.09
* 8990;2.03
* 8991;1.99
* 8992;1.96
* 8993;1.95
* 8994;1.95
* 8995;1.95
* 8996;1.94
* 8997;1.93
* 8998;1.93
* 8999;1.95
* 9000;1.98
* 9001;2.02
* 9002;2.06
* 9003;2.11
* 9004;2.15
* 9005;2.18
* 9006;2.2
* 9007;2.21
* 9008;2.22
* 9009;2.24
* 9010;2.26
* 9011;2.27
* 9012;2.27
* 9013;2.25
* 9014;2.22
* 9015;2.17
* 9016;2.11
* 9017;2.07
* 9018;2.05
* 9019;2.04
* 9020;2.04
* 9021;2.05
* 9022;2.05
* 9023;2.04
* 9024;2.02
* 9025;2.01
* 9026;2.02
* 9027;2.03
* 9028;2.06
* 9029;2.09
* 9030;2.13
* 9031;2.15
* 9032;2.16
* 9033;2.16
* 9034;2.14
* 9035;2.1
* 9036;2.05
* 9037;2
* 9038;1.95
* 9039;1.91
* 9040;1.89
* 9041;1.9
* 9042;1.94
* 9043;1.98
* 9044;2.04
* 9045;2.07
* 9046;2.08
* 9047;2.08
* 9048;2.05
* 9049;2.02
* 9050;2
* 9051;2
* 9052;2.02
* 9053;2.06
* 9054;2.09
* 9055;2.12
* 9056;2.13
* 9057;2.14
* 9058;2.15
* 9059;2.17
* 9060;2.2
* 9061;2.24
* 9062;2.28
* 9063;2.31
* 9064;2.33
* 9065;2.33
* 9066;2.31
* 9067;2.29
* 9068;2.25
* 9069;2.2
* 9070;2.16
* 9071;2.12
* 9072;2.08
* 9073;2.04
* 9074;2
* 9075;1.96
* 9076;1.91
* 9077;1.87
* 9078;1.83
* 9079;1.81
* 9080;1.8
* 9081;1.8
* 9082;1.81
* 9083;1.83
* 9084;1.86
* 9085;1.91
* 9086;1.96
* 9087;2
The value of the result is 2.0 angstroms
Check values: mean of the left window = 2.16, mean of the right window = 2.33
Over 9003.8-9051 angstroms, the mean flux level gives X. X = 2.09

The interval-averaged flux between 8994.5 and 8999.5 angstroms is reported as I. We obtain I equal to 1.94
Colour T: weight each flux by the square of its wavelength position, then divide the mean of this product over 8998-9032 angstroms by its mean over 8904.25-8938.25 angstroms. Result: 1.11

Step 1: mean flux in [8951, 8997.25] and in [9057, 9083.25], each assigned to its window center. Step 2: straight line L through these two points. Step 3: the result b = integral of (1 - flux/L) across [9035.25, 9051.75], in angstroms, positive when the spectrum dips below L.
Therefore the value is 0.8 angstroms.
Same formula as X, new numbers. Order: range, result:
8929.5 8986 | 2.18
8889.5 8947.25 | 2.05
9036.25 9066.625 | 2.09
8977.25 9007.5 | 2.11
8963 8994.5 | 2.12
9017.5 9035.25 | 2.07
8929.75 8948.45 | 2.14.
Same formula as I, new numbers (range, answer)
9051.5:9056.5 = 2.08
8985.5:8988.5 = 2.23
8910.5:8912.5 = 2.23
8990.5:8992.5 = 1.98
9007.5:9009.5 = 2.23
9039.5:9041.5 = 1.9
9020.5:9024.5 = 2.04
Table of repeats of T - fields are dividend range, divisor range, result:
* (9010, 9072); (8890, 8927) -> 1.07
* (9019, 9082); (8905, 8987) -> 1.00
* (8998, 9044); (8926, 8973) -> 0.98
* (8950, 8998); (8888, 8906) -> 1.01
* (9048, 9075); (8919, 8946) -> 1.12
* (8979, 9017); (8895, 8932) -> 1.09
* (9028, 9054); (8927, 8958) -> 0.96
